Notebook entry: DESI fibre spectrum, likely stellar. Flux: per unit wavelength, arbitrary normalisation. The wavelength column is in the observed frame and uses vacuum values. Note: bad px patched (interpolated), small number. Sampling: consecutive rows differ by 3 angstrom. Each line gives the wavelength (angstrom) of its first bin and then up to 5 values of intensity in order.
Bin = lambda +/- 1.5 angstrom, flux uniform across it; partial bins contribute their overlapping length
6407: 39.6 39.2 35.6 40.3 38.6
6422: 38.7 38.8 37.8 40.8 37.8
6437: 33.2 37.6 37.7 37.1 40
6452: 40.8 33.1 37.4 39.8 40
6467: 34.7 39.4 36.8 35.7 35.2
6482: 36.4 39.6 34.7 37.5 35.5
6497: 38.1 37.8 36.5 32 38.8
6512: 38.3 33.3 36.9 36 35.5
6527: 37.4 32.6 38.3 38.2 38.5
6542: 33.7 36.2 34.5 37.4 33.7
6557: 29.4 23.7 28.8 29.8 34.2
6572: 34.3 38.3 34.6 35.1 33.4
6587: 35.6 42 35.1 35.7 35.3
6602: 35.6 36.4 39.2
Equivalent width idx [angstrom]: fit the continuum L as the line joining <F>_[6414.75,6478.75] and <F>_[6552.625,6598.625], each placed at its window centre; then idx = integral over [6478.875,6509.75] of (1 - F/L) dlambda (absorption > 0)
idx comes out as -0.2 angstrom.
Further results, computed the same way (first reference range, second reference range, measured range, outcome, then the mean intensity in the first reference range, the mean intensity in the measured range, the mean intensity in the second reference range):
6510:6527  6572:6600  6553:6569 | 2.96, 36.2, 29.4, 36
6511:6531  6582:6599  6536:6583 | 3.10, 35.7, 33.6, 36.2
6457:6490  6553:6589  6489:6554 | -2.36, 37.2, 36.3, 32.7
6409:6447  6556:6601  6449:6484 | -0.47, 37.9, 37.4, 33.8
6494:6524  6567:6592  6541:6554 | 0.26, 36.3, 35.3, 35.8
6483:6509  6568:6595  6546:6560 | 1.30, 36.6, 32.8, 35.9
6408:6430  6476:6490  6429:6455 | -0.05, 38.5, 37.8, 36.4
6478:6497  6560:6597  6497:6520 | -0.16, 36.6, 36.3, 34.3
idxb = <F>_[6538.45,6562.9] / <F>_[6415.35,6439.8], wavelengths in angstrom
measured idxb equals 0.9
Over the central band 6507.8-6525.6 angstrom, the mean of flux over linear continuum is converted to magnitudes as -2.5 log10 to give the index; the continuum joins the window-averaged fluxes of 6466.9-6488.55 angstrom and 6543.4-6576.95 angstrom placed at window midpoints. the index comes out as -0.05 mag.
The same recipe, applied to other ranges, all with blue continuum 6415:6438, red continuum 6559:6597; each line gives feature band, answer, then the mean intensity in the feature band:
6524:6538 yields -0.04 mag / 36.6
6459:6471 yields -0.03 mag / 38.4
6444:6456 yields -0.01 mag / 37.9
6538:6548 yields -0.02 mag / 35.8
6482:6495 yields -0.01 mag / 36.8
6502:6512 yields 0.00 mag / 36.1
